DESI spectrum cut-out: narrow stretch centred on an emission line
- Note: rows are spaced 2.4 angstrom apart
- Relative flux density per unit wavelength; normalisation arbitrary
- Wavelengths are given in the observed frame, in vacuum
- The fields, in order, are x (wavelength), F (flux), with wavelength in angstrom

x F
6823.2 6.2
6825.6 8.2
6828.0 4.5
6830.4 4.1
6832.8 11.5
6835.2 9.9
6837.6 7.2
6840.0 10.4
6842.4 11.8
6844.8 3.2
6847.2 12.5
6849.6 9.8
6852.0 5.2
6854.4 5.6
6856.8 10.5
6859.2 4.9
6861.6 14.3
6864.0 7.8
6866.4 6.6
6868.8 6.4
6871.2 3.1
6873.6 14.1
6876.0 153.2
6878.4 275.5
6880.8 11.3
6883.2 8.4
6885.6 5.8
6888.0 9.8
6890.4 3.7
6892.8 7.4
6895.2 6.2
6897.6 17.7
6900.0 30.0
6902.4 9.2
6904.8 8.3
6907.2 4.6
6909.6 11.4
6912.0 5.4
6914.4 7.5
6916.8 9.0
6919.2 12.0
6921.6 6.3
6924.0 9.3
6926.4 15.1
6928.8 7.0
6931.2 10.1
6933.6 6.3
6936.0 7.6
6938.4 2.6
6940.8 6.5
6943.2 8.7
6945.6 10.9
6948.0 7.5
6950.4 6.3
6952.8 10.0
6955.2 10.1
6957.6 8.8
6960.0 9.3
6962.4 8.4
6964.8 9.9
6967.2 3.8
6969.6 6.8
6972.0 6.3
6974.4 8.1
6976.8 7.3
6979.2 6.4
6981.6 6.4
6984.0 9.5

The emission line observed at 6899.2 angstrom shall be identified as [N II]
